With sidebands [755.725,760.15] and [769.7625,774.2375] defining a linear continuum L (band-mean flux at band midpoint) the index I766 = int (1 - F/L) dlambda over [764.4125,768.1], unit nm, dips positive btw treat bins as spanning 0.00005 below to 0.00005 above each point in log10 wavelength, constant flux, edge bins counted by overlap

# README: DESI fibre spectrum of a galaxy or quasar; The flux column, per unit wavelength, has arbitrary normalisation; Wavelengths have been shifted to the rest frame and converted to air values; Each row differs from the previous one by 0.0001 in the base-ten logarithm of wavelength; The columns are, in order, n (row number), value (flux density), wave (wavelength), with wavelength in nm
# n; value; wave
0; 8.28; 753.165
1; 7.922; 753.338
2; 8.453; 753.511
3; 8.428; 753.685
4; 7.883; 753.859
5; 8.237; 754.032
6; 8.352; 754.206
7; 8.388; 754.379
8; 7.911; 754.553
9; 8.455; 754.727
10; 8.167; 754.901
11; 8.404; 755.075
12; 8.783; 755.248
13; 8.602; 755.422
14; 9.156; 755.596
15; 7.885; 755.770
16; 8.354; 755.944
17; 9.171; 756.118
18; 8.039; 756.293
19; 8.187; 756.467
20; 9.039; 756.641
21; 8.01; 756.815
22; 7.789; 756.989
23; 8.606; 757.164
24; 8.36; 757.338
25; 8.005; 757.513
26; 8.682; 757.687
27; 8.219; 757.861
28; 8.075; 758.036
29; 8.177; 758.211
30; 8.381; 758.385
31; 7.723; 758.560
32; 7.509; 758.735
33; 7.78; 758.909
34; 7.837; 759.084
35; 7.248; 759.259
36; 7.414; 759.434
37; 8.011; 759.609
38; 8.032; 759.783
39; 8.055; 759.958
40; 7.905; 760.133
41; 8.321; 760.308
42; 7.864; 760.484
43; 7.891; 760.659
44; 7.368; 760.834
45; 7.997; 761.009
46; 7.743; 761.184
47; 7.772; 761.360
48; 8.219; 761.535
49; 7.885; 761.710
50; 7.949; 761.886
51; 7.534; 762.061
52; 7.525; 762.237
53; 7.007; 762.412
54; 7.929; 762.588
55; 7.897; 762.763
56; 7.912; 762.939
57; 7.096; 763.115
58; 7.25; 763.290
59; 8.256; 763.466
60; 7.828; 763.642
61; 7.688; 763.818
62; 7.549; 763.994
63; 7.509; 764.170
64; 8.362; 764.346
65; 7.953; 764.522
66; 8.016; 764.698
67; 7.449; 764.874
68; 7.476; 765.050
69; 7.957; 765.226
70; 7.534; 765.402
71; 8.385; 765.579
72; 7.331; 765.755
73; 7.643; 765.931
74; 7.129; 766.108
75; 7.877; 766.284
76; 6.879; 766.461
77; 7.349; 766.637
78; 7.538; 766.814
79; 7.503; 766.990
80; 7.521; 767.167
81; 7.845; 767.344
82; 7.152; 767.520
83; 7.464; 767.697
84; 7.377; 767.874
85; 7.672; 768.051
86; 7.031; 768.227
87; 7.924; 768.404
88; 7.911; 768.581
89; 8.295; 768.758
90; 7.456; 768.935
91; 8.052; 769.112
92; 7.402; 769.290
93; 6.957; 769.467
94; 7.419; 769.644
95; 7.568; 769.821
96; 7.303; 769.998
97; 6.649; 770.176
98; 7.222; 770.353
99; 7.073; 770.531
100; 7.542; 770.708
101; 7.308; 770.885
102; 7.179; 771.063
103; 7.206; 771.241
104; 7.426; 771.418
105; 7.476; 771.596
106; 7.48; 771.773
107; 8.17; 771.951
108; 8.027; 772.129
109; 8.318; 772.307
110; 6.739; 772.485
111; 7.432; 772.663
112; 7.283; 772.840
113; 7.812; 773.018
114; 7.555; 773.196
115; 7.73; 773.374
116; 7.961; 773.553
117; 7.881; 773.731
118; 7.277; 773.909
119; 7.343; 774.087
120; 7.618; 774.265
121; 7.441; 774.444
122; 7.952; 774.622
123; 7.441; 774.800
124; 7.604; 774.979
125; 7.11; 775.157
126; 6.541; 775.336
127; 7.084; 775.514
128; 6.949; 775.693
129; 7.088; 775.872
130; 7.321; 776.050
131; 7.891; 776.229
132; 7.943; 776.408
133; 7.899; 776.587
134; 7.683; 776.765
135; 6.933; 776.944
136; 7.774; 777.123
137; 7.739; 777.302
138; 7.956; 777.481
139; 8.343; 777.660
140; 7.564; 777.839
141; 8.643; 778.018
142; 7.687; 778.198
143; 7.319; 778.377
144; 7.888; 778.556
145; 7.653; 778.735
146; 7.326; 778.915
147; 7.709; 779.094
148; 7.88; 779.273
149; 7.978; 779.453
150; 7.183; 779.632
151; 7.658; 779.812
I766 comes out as 0.075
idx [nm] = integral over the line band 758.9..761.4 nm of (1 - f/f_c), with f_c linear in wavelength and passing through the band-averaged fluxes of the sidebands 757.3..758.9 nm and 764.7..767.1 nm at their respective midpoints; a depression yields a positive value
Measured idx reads 0.044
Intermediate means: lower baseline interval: 8.1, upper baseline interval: 7.56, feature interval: 7.82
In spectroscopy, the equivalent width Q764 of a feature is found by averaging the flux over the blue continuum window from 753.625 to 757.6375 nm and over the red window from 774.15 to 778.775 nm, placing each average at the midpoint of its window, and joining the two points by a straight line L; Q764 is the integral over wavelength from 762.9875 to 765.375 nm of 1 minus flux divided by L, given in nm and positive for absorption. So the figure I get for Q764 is 0.09 nm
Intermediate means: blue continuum 8.36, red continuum 7.58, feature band 7.72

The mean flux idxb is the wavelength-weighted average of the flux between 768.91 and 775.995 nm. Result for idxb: 7.43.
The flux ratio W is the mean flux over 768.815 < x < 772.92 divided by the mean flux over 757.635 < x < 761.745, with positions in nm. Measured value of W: 0.94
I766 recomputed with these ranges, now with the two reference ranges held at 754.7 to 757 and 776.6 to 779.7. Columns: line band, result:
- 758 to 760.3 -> 0.13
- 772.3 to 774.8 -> 0.10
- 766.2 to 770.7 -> 0.33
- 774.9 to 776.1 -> 0.11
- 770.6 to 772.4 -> 0.08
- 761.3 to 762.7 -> 0.09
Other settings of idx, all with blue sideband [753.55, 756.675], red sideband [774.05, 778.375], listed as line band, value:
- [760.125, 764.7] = 0.187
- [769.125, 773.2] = 0.177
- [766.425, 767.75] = 0.084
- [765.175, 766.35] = 0.044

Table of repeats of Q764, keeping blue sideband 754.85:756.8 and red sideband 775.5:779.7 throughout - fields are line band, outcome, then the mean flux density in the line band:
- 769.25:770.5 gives 0.119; 7.2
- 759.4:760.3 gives 0.044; 7.96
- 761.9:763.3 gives 0.117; 7.56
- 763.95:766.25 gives 0.121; 7.72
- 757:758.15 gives 0.022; 8.28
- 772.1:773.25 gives 0.041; 7.58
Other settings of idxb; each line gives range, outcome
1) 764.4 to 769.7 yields 7.59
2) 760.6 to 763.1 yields 7.74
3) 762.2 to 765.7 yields 7.73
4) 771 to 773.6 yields 7.58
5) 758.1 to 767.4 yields 7.73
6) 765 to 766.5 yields 7.6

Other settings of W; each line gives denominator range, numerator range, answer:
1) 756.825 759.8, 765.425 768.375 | 0.94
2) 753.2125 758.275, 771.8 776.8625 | 0.90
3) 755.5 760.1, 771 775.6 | 0.92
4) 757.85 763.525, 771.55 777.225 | 0.96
